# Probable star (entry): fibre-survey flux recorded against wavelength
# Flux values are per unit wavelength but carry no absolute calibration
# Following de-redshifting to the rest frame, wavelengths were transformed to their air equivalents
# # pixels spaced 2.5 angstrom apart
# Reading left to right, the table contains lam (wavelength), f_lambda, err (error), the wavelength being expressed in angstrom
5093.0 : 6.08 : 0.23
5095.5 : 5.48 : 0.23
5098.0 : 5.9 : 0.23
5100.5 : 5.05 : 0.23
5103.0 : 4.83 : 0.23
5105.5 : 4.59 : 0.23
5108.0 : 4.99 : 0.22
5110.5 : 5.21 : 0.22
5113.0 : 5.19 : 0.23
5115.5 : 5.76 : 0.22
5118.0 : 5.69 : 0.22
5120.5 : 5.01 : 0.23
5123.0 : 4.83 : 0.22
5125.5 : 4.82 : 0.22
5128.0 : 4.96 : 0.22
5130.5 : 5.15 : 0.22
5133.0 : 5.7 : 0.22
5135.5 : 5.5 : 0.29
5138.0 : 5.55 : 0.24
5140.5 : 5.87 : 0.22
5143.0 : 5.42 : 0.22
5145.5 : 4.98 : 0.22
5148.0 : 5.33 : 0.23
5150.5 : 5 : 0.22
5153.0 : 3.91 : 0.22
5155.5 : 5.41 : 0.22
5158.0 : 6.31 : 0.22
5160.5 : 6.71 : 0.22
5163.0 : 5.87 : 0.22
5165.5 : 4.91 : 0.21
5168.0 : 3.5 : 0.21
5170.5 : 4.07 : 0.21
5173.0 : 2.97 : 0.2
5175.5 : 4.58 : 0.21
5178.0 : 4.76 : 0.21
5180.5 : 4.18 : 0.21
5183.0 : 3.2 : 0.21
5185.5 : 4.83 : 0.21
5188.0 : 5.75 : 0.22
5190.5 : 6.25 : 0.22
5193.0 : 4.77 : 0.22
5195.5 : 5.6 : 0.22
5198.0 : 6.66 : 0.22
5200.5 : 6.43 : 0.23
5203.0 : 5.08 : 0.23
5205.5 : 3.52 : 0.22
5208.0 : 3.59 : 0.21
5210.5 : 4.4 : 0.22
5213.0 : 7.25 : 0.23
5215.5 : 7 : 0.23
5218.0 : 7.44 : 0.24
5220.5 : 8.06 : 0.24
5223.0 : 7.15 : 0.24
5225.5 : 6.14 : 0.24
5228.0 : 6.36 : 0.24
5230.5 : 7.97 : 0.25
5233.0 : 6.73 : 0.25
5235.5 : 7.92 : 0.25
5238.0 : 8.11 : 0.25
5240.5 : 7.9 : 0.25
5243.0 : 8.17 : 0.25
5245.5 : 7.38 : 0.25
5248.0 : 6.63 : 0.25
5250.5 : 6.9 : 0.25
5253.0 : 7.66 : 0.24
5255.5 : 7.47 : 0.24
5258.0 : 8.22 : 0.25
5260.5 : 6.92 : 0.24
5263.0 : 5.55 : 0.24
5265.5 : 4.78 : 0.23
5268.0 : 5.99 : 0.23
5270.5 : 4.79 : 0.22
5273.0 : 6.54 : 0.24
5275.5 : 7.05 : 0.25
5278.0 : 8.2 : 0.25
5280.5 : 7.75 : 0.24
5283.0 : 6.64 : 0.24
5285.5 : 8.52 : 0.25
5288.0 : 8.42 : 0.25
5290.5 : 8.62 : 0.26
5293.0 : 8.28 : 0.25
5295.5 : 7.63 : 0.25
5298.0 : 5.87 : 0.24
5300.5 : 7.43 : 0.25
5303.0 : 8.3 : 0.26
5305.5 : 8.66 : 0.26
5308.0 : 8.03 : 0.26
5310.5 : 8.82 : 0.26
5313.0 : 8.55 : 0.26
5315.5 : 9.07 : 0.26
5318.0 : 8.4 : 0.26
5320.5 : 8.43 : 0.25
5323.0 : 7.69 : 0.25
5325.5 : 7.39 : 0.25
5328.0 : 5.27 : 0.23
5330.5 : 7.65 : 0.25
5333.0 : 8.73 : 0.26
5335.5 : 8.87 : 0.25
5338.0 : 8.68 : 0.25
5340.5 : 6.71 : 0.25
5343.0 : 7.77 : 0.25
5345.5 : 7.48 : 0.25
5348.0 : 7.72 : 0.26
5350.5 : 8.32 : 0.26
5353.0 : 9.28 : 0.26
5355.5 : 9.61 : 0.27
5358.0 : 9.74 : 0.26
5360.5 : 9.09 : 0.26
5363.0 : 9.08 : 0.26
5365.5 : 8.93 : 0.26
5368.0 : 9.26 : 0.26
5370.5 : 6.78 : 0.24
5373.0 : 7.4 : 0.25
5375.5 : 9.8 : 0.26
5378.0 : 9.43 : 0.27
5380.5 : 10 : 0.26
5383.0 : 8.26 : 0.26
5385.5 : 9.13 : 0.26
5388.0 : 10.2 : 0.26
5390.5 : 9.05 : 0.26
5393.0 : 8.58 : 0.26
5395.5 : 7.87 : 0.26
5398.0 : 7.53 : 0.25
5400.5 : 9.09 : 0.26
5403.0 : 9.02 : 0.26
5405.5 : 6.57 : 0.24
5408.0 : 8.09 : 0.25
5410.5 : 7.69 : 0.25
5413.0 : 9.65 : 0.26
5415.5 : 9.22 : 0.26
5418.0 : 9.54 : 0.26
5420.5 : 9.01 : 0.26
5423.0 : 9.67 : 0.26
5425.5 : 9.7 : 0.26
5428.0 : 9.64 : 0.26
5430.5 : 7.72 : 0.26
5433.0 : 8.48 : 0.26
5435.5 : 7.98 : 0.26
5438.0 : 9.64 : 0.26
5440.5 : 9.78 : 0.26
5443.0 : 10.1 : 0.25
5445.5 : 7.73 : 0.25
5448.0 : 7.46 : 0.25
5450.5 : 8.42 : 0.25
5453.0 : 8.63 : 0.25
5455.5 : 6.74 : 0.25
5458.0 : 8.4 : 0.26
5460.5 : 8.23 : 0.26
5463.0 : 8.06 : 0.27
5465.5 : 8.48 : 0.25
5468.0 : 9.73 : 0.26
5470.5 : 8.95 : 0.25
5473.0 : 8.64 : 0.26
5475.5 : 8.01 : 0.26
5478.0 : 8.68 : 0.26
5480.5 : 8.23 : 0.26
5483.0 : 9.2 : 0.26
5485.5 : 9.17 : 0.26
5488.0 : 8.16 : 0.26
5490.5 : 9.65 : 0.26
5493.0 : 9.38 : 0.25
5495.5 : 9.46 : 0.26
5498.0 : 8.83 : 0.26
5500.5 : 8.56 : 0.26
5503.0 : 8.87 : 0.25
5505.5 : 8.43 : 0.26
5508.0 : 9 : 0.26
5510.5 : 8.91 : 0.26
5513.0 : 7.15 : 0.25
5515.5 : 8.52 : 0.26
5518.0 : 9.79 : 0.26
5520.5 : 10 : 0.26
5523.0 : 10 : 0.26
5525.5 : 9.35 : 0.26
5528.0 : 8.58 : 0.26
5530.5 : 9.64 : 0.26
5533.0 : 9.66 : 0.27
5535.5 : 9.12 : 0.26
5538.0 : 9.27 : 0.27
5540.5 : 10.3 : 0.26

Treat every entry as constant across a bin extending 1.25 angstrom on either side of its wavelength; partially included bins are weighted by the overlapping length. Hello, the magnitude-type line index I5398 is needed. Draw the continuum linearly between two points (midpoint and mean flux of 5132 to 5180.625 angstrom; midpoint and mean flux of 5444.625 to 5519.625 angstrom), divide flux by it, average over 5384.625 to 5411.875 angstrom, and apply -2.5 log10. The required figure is -0.103 mag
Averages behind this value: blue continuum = 5.04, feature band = 8.43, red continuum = 8.59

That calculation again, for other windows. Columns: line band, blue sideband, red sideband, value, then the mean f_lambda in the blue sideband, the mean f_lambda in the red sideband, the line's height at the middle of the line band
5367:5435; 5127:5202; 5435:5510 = -0.12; 5.14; 8.7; 7.87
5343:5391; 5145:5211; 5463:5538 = -0.21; 4.92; 8.96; 7.29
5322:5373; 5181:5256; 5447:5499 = -0.09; 6.38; 8.6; 7.5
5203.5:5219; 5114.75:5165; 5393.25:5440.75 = 0.14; 5.38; 8.71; 6.24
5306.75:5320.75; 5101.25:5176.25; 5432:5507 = -0.22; 5.09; 8.67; 6.98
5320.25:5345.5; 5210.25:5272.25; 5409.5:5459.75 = 0.02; 6.95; 8.76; 7.81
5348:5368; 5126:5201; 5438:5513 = -0.23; 5.12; 8.68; 7.34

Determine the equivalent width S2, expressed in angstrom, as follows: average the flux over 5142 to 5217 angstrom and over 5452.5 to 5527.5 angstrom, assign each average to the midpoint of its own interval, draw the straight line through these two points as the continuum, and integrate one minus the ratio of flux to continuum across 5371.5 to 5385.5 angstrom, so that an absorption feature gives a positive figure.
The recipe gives -2.8 angstrom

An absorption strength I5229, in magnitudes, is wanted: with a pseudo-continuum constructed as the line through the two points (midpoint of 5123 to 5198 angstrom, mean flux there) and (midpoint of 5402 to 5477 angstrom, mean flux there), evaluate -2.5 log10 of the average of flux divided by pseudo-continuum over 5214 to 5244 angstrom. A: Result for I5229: -0.24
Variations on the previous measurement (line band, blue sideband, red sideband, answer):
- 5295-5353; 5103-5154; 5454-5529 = -0.118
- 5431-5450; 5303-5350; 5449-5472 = -0.044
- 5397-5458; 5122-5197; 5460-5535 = -0.068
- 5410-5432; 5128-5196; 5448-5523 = -0.148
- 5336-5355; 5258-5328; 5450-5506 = -0.039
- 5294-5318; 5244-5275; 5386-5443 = -0.112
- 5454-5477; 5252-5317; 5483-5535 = 0.049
